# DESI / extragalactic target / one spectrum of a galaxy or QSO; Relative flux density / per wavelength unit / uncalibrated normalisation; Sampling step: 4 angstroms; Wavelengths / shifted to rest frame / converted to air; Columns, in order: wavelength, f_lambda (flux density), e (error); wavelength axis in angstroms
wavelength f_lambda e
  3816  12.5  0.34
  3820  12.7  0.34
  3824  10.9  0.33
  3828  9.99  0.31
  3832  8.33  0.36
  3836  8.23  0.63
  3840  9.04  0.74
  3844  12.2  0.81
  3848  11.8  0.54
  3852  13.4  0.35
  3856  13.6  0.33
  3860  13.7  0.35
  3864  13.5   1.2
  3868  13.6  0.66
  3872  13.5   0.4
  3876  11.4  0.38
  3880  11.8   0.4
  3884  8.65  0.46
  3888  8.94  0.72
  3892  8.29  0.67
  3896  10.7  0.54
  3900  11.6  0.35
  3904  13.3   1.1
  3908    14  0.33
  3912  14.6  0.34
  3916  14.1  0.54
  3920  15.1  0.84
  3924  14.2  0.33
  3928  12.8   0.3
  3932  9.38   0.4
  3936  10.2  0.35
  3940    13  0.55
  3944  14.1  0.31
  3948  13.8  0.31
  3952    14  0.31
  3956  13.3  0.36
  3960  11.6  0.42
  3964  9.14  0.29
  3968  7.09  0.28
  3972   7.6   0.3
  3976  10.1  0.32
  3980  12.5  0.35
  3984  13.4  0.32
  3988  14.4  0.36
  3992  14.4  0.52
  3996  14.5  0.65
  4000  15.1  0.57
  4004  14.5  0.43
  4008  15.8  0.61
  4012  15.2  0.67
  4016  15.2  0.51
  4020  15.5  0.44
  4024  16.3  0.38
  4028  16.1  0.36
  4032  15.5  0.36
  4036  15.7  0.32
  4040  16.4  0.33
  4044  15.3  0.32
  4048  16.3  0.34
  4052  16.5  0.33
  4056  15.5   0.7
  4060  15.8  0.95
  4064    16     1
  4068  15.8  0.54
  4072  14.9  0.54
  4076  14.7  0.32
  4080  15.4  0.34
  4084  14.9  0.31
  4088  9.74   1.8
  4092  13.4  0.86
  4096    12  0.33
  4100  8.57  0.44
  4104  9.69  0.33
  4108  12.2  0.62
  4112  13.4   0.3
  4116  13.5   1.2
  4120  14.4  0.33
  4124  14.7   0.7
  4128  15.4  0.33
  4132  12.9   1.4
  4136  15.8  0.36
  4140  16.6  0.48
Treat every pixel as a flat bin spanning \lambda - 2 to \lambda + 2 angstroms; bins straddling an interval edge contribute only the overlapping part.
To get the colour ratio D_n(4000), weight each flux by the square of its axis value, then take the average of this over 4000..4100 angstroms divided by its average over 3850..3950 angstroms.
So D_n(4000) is 1.3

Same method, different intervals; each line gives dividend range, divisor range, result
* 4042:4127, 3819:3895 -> 1.39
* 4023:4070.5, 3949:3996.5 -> 1.40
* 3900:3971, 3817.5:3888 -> 1.13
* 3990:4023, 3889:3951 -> 1.25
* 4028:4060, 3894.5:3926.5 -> 1.26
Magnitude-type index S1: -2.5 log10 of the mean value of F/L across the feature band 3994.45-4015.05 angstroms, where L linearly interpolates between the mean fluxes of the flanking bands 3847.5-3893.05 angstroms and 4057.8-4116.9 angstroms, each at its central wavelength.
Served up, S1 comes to -0.175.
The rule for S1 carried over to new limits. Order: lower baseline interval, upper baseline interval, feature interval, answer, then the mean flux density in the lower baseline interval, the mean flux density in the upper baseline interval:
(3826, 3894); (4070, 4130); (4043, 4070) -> -0.238 mag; 11.2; 13.1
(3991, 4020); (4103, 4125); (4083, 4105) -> 0.187 mag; 15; 13.1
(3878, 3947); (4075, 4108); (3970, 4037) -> -0.169 mag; 12.1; 12.2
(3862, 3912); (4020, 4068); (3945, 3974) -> 0.227 mag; 11.7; 15.9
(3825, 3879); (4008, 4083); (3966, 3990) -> 0.301 mag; 11.7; 15.7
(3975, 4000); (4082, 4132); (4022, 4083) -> -0.203 mag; 13.5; 12.7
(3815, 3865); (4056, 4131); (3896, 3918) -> -0.105 mag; 11.5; 13.6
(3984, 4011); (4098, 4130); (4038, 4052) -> -0.158 mag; 14.7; 12.7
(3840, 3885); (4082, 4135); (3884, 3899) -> 0.307 mag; 12.4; 12.7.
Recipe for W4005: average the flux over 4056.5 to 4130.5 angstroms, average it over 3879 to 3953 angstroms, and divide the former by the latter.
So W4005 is 1.11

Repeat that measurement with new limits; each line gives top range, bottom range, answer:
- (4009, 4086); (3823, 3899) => 1.40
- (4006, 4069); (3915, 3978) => 1.34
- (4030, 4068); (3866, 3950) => 1.30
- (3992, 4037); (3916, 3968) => 1.24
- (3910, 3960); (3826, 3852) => 1.29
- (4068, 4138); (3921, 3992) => 1.12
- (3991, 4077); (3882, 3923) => 1.30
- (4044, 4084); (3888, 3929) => 1.23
